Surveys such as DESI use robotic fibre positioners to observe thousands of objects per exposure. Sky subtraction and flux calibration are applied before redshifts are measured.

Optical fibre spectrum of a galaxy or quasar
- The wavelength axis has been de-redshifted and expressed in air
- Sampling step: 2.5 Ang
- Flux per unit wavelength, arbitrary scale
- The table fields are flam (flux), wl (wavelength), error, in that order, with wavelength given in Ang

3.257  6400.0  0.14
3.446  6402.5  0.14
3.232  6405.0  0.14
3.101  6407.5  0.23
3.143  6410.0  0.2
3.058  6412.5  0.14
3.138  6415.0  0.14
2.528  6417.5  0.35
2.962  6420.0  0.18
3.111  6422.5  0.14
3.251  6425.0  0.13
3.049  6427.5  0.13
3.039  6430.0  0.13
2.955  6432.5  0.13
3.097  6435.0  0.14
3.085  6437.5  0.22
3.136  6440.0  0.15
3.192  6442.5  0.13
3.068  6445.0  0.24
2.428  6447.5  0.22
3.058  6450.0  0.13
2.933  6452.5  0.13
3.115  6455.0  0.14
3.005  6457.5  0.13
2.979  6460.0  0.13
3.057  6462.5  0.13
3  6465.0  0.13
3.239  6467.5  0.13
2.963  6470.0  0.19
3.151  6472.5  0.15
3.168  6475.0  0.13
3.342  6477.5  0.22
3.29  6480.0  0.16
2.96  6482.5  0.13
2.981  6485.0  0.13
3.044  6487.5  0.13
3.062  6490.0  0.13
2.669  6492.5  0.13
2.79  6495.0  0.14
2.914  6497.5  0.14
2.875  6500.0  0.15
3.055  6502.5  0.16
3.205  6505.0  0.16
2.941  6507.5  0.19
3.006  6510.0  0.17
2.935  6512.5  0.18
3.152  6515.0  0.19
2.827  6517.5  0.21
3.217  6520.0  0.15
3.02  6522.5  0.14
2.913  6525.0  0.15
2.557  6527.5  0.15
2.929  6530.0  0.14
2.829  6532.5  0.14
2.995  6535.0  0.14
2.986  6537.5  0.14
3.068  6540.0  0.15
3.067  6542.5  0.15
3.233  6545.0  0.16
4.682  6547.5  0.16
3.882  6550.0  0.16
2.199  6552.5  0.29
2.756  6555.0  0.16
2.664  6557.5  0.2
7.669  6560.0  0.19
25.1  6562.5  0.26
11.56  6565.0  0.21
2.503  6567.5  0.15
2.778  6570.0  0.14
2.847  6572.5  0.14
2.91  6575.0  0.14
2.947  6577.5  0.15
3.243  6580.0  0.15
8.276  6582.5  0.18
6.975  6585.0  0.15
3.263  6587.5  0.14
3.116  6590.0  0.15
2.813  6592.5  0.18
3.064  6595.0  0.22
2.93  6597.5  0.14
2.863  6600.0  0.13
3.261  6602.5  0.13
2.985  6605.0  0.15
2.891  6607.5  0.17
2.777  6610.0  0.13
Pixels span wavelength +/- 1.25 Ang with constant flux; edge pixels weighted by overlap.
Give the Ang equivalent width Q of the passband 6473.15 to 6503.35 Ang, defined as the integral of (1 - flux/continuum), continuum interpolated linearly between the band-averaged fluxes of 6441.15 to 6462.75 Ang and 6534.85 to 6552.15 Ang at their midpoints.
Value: 1.17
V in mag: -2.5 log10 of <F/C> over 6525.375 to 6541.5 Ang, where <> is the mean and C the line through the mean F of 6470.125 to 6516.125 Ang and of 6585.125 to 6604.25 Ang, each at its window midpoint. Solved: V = 0.08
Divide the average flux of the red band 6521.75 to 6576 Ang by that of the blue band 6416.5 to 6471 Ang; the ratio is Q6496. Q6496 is 1.53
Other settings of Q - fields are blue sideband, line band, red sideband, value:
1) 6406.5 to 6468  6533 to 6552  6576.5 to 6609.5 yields 0.8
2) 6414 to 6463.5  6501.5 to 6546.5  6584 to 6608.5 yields 2.9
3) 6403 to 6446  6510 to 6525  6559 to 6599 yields 5.3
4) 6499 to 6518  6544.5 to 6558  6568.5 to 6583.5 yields 0.8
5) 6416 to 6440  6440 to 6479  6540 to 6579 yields 5.5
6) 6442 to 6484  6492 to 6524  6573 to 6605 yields 3.2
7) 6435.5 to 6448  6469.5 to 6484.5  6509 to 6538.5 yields -0.8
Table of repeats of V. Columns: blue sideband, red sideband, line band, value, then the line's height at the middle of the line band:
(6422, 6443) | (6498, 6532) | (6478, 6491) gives -0.02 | 3.02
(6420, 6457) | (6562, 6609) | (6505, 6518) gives 0.28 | 3.88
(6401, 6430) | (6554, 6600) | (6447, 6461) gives 0.23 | 3.63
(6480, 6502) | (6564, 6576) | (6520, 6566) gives -0.22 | 3.9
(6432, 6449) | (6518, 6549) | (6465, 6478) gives -0.04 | 3.04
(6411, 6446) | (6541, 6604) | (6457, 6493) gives 0.18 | 3.62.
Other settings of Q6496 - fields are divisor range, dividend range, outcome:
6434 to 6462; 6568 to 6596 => 1.27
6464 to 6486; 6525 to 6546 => 0.94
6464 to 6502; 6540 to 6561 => 1.21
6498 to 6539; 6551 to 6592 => 1.89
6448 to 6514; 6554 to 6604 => 1.71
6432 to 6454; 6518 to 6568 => 1.60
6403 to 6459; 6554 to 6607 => 1.66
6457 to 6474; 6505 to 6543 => 0.97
